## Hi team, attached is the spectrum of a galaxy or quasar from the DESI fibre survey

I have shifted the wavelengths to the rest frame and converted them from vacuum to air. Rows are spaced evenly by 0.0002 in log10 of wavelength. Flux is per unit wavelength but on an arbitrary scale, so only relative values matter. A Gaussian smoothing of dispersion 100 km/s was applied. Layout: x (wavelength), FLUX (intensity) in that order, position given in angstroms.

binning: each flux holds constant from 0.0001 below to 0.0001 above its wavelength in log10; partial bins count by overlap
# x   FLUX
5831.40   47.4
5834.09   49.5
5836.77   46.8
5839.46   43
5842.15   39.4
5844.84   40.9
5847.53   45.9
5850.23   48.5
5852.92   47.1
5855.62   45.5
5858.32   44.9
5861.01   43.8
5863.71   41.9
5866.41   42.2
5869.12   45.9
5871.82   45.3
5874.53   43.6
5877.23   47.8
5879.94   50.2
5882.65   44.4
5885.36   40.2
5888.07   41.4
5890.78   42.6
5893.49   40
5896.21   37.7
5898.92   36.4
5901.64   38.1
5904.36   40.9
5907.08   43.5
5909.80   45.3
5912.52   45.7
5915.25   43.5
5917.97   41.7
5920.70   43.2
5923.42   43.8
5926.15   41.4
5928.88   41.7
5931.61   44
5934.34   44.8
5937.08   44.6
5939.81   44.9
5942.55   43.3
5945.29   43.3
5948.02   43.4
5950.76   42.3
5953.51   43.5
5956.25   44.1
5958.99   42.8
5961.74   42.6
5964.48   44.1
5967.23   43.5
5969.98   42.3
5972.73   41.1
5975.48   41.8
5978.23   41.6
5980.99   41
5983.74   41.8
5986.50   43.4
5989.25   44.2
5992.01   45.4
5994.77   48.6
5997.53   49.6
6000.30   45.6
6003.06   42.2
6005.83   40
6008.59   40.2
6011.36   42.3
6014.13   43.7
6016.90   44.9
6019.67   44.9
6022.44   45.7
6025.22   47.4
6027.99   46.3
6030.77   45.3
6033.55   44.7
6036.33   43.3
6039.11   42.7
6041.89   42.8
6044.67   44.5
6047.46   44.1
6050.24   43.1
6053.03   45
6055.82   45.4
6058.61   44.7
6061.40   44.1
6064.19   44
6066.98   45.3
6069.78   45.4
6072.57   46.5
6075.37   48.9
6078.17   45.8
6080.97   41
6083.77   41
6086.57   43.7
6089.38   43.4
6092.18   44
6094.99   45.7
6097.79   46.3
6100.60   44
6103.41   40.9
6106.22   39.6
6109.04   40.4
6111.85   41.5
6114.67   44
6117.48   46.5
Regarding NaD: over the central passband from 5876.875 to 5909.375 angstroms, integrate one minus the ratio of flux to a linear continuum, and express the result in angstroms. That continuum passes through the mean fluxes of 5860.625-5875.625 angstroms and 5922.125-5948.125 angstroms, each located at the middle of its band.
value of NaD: 1.4 angstroms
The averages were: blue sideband 43.8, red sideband 43.5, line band 41.8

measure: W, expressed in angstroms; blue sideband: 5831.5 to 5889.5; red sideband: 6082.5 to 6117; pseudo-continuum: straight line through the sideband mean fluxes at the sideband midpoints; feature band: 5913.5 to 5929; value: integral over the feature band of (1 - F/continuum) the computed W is 0.6 angstroms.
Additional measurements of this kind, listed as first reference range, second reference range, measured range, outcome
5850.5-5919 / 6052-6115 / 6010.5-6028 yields -0.5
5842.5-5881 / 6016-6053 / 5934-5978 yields 1.6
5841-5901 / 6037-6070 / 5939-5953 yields 0.1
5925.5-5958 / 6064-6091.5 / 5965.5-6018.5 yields 0.6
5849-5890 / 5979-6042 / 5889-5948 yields 2.9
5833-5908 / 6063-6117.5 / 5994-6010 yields -0.2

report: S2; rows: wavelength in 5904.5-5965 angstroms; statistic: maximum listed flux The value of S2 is 45.7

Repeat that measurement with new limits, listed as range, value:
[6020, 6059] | 47.4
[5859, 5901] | 50.2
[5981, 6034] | 49.6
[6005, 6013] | 42.3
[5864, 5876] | 45.9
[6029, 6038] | 45.3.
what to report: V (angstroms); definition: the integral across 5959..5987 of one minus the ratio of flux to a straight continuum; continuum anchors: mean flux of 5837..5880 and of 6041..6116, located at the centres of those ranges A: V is 1.2 angstroms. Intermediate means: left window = 44.6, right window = 43.9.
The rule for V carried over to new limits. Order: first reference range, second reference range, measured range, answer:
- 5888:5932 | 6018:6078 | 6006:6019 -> 0.4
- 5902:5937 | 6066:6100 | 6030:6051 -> 0.3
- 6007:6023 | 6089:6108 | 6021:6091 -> -1.8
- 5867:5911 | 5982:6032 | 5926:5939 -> -0.1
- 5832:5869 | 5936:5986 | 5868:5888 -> -0.4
